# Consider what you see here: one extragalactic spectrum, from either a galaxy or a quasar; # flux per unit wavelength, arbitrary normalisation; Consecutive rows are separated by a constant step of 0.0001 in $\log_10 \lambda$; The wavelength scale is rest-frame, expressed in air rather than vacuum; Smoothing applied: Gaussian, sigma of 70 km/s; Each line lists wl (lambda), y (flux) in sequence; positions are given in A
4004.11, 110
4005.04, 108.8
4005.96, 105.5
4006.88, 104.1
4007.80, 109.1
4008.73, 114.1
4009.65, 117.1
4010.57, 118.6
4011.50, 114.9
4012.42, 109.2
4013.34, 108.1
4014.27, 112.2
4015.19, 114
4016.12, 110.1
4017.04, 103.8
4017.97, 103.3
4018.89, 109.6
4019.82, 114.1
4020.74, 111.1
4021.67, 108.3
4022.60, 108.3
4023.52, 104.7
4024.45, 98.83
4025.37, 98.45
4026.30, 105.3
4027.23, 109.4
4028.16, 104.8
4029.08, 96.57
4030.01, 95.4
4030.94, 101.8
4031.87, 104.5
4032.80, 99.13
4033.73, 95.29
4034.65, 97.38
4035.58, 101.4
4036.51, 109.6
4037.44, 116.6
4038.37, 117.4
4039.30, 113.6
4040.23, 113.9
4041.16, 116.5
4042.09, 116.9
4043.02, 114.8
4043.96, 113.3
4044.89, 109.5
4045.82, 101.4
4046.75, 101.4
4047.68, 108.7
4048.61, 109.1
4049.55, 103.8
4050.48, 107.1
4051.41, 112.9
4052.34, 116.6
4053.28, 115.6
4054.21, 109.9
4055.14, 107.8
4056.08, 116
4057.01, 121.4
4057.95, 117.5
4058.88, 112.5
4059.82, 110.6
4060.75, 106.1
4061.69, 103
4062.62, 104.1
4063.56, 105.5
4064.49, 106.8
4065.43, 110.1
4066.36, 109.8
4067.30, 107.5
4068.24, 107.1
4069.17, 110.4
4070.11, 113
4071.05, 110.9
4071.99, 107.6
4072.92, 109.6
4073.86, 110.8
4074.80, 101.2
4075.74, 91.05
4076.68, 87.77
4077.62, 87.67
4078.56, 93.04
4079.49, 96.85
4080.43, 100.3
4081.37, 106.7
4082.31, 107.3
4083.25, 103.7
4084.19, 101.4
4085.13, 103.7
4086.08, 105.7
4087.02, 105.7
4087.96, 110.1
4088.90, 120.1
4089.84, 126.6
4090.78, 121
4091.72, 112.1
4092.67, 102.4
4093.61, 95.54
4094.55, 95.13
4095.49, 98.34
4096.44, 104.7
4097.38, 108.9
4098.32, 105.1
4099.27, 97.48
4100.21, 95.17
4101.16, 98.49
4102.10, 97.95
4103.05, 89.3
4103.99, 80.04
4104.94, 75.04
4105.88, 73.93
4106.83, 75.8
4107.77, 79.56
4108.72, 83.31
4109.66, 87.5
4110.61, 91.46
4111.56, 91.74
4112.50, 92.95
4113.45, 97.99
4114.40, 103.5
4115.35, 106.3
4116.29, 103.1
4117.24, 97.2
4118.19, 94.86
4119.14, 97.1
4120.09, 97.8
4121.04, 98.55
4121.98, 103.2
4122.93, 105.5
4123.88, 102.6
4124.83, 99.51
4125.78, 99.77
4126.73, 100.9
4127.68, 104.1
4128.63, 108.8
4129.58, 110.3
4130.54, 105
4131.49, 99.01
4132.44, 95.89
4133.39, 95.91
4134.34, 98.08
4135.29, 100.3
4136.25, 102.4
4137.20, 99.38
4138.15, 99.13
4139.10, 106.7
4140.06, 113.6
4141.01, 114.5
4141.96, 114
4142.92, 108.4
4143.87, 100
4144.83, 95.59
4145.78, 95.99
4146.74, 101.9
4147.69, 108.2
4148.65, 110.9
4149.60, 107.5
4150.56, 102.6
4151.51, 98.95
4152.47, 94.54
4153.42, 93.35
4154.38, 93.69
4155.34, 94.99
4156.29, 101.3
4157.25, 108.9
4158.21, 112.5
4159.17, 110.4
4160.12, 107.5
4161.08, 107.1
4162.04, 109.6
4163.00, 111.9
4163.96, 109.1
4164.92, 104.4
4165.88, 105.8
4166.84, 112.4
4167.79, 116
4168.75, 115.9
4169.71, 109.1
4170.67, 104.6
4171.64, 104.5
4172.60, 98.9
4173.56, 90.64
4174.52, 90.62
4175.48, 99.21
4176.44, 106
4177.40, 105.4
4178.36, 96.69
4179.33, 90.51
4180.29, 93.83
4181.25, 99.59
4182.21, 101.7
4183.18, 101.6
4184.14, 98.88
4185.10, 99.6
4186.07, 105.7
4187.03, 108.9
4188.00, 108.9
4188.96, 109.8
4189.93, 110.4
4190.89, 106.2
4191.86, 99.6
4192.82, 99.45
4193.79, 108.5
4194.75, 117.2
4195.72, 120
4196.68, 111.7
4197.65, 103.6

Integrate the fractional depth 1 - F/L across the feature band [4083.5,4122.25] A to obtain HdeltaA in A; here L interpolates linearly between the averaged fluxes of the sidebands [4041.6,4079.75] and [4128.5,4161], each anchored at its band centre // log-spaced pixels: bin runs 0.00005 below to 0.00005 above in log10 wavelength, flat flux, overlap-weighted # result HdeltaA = 2.7 A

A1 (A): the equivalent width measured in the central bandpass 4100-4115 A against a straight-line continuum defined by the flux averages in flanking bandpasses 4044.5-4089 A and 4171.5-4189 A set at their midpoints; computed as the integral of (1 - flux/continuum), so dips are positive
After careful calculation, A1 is 2.3 A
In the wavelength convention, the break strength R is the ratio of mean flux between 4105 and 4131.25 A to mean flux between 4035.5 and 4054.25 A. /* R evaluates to 0.87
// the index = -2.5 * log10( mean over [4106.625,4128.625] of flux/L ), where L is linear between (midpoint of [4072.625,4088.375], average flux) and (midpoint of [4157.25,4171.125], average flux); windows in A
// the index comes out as 0.088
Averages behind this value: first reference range 101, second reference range 110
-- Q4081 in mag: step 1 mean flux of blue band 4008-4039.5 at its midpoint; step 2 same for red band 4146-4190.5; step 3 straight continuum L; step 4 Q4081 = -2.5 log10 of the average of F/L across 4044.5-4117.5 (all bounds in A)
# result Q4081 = 0.03 mag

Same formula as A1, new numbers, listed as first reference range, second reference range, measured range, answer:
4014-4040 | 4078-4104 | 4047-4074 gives -1.4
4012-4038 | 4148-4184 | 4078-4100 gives -0.1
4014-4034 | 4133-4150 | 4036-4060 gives -1.7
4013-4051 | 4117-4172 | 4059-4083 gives 0.4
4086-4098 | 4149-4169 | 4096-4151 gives 4.2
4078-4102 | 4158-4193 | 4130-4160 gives 0.5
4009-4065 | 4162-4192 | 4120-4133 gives 0.4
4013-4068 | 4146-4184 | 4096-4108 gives 1.7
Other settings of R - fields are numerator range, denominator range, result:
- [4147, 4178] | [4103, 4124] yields 1.13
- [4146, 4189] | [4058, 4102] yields 0.99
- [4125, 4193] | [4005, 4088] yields 0.96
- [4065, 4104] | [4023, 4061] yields 0.96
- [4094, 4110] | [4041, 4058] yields 0.82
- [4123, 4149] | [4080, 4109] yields 1.04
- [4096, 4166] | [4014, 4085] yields 0.94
